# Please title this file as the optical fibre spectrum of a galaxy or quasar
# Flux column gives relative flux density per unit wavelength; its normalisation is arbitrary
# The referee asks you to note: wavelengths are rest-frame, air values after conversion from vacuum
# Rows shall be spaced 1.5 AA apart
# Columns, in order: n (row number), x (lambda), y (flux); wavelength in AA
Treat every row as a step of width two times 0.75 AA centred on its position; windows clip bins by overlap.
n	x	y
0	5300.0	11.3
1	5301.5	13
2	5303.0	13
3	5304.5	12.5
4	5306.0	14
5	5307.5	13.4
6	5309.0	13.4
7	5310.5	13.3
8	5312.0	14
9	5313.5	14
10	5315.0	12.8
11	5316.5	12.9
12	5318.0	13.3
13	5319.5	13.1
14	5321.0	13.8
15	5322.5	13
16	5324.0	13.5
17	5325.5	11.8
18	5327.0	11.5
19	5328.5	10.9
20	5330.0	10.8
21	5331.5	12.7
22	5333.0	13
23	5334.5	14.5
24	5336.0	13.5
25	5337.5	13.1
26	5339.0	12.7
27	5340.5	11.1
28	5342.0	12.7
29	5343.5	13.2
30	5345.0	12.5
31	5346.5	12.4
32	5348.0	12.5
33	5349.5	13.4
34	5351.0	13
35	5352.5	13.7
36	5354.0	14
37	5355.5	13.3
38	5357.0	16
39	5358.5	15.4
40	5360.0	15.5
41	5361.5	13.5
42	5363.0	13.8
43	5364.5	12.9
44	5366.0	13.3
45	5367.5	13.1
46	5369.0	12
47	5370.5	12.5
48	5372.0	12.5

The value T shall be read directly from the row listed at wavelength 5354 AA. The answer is 14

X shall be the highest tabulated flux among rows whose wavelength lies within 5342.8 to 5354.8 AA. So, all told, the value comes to 14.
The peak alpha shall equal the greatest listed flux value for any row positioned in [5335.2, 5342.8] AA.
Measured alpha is 13.5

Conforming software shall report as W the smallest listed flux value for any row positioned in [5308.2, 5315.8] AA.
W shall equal 12.8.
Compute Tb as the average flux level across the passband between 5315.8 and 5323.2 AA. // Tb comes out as 13.2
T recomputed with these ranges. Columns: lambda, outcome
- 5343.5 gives 13.2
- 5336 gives 13.5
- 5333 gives 13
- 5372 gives 12.5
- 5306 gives 14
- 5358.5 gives 15.4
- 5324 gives 13.5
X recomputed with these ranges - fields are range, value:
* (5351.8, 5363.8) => 16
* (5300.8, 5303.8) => 13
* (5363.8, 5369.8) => 13.3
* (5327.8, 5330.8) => 10.9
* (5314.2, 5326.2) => 13.8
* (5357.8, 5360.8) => 15.5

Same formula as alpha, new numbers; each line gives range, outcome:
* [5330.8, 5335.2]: 14.5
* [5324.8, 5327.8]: 11.8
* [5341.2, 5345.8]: 13.2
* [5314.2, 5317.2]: 12.9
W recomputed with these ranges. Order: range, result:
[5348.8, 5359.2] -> 13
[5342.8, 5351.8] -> 12.4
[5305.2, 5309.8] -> 13.4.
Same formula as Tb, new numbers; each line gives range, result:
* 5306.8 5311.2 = 13.4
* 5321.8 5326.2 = 12.8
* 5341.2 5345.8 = 12.8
